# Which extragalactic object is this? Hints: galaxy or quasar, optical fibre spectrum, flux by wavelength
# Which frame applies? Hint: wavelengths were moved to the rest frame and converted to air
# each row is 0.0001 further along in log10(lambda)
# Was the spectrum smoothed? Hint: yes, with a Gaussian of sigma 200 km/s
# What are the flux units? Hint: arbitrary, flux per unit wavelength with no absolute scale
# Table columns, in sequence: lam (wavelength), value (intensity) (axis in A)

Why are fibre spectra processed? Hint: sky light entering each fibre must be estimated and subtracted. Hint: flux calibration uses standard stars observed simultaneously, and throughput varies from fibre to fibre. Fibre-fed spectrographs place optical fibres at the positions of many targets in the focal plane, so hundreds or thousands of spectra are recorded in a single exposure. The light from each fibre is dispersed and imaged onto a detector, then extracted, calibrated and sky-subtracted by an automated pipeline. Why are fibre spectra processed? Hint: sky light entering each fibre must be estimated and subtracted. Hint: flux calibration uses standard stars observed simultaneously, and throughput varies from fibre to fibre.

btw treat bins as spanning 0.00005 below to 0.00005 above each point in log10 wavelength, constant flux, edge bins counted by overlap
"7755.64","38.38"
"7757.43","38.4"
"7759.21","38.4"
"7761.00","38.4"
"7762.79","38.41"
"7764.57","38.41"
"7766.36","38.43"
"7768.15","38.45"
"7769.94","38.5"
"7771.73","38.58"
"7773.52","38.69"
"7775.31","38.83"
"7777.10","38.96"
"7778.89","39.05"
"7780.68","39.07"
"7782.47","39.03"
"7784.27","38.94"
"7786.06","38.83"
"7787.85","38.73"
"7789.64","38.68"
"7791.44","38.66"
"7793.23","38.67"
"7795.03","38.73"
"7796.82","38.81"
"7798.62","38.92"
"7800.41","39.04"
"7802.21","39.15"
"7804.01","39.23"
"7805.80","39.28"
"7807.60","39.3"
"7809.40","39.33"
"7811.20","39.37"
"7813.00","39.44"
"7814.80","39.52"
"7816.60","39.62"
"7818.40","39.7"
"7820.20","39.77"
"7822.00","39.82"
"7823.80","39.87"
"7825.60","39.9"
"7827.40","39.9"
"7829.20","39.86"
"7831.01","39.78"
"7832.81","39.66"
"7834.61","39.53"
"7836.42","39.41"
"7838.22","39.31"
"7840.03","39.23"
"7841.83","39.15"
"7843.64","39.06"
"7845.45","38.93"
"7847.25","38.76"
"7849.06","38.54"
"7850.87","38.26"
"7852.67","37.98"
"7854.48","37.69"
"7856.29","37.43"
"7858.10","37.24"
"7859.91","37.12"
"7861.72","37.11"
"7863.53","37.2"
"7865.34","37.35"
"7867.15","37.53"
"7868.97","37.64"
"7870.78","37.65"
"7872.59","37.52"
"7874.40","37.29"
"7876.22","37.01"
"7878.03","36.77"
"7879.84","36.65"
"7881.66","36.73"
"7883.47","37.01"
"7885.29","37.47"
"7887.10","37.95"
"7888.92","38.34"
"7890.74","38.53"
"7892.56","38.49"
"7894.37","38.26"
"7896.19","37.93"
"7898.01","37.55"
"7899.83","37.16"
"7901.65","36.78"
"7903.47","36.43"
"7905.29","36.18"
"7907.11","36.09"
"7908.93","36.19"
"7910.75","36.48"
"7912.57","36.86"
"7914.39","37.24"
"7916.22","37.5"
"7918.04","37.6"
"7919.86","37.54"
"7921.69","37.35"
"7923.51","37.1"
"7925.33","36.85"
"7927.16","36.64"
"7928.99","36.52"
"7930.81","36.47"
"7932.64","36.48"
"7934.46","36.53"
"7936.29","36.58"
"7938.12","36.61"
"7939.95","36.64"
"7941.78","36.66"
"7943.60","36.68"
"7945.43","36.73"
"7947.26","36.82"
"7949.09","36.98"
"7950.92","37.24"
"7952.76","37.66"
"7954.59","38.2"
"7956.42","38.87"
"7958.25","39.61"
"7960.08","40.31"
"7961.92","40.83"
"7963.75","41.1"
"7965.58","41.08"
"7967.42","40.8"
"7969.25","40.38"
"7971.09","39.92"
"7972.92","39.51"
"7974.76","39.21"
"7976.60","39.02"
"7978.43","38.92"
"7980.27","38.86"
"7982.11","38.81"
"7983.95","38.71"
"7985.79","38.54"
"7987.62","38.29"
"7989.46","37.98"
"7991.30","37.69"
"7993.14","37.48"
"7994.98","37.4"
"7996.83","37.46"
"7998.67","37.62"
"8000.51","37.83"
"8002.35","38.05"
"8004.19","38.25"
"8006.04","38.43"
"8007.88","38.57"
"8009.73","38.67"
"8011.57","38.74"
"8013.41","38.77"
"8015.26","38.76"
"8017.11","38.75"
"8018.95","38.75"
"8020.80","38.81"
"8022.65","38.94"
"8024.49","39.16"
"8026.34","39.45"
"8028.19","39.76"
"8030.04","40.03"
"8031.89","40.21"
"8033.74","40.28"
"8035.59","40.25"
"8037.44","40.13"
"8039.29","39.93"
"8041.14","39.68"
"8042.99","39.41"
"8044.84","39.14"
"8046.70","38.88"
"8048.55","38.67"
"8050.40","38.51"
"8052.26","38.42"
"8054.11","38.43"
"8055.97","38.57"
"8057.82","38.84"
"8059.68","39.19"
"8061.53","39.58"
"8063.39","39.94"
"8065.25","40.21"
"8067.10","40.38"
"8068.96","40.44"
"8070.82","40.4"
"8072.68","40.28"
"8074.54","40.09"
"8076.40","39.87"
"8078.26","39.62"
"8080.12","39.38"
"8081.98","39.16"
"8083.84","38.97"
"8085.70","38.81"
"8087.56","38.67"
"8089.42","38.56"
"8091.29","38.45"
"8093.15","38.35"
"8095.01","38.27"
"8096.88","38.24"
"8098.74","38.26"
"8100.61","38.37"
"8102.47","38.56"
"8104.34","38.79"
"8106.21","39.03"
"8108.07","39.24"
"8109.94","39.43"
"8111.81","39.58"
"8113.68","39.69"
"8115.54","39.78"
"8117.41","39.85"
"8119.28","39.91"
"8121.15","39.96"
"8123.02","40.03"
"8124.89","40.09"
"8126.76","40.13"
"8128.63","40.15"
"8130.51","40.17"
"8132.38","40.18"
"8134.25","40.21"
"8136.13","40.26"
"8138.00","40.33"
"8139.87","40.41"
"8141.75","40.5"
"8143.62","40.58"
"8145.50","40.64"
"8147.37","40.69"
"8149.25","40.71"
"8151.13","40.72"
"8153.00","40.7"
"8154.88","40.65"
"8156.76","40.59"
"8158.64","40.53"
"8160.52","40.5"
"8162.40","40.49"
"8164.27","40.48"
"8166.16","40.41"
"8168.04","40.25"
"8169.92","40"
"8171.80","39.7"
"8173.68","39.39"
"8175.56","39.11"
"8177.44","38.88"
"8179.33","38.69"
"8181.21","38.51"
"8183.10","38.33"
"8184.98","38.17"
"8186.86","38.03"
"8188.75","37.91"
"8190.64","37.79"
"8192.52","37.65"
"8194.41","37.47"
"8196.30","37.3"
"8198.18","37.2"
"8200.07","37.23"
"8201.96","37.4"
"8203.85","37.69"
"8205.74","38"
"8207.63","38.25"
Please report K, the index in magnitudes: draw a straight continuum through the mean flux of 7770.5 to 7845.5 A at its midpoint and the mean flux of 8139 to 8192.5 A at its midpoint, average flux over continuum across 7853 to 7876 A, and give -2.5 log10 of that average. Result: 0.05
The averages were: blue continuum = 39.2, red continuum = 39.7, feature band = 37.4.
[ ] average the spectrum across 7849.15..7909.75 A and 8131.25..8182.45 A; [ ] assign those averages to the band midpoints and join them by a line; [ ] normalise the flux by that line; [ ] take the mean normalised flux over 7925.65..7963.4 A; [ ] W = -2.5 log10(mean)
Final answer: 0.02 mag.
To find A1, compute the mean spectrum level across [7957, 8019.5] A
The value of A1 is 38.9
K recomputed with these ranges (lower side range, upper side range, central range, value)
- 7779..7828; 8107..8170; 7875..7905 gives 0.059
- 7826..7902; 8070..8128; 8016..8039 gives -0.017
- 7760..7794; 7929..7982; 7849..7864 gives 0.028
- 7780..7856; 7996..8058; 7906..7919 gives 0.063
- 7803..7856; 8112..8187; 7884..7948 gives 0.068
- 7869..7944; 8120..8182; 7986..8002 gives 0.012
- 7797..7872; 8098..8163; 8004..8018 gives 0.025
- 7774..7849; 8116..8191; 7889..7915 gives 0.063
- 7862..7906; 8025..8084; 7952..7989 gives -0.026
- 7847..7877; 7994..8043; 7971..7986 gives -0.012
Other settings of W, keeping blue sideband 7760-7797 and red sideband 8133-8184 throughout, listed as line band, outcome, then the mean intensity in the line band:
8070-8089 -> 0.01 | 39.5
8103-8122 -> 0.01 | 39.5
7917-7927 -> 0.06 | 37.3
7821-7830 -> -0.03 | 39.9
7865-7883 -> 0.05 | 37.2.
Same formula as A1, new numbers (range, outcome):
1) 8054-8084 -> 39.7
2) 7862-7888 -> 37.3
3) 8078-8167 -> 39.7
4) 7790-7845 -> 39.4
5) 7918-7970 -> 37.9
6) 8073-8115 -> 39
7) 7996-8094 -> 39.1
